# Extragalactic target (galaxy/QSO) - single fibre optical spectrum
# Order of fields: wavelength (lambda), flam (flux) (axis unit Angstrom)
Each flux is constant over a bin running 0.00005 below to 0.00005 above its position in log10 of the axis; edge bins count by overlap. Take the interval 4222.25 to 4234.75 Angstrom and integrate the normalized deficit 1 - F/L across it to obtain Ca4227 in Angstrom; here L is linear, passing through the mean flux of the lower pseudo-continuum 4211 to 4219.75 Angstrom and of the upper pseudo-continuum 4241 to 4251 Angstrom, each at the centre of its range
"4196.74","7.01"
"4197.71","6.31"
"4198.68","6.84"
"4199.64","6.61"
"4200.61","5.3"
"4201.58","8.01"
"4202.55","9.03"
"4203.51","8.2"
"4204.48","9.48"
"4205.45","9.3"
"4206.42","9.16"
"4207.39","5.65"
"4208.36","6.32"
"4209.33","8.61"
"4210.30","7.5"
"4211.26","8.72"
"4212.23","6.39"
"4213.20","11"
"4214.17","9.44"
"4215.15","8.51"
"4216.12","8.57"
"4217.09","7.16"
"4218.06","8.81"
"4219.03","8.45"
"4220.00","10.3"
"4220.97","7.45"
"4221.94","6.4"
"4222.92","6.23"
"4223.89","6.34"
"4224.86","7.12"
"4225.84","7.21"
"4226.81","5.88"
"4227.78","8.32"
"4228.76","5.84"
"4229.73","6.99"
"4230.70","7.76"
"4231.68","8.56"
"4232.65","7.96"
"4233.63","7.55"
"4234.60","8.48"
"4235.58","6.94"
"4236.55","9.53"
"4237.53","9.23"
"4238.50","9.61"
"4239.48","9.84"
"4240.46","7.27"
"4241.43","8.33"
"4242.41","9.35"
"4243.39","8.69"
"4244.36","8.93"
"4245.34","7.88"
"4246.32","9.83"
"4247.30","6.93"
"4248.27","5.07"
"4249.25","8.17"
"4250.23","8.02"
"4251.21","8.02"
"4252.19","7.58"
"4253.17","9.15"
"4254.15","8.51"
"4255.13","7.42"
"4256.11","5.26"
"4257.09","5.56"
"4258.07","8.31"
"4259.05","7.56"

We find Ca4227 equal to 1.8 Angstrom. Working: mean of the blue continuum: 8.6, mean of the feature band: 7.2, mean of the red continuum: 8.11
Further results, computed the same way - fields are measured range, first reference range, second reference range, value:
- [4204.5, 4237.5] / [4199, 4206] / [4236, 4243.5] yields 2.3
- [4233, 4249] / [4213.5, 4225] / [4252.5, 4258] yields -1.7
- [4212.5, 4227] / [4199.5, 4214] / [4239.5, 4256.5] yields 0.1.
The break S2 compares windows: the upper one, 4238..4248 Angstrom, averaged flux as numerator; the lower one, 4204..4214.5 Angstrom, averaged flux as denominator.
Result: 1.0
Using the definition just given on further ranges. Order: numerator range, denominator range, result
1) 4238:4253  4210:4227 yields 1.05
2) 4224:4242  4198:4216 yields 0.99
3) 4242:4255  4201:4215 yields 0.98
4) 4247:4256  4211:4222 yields 0.89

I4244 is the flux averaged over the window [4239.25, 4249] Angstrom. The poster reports 8.17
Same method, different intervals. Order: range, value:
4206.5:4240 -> 7.92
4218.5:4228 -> 7.35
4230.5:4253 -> 8.26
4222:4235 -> 7.21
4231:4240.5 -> 8.53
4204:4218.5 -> 8.3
